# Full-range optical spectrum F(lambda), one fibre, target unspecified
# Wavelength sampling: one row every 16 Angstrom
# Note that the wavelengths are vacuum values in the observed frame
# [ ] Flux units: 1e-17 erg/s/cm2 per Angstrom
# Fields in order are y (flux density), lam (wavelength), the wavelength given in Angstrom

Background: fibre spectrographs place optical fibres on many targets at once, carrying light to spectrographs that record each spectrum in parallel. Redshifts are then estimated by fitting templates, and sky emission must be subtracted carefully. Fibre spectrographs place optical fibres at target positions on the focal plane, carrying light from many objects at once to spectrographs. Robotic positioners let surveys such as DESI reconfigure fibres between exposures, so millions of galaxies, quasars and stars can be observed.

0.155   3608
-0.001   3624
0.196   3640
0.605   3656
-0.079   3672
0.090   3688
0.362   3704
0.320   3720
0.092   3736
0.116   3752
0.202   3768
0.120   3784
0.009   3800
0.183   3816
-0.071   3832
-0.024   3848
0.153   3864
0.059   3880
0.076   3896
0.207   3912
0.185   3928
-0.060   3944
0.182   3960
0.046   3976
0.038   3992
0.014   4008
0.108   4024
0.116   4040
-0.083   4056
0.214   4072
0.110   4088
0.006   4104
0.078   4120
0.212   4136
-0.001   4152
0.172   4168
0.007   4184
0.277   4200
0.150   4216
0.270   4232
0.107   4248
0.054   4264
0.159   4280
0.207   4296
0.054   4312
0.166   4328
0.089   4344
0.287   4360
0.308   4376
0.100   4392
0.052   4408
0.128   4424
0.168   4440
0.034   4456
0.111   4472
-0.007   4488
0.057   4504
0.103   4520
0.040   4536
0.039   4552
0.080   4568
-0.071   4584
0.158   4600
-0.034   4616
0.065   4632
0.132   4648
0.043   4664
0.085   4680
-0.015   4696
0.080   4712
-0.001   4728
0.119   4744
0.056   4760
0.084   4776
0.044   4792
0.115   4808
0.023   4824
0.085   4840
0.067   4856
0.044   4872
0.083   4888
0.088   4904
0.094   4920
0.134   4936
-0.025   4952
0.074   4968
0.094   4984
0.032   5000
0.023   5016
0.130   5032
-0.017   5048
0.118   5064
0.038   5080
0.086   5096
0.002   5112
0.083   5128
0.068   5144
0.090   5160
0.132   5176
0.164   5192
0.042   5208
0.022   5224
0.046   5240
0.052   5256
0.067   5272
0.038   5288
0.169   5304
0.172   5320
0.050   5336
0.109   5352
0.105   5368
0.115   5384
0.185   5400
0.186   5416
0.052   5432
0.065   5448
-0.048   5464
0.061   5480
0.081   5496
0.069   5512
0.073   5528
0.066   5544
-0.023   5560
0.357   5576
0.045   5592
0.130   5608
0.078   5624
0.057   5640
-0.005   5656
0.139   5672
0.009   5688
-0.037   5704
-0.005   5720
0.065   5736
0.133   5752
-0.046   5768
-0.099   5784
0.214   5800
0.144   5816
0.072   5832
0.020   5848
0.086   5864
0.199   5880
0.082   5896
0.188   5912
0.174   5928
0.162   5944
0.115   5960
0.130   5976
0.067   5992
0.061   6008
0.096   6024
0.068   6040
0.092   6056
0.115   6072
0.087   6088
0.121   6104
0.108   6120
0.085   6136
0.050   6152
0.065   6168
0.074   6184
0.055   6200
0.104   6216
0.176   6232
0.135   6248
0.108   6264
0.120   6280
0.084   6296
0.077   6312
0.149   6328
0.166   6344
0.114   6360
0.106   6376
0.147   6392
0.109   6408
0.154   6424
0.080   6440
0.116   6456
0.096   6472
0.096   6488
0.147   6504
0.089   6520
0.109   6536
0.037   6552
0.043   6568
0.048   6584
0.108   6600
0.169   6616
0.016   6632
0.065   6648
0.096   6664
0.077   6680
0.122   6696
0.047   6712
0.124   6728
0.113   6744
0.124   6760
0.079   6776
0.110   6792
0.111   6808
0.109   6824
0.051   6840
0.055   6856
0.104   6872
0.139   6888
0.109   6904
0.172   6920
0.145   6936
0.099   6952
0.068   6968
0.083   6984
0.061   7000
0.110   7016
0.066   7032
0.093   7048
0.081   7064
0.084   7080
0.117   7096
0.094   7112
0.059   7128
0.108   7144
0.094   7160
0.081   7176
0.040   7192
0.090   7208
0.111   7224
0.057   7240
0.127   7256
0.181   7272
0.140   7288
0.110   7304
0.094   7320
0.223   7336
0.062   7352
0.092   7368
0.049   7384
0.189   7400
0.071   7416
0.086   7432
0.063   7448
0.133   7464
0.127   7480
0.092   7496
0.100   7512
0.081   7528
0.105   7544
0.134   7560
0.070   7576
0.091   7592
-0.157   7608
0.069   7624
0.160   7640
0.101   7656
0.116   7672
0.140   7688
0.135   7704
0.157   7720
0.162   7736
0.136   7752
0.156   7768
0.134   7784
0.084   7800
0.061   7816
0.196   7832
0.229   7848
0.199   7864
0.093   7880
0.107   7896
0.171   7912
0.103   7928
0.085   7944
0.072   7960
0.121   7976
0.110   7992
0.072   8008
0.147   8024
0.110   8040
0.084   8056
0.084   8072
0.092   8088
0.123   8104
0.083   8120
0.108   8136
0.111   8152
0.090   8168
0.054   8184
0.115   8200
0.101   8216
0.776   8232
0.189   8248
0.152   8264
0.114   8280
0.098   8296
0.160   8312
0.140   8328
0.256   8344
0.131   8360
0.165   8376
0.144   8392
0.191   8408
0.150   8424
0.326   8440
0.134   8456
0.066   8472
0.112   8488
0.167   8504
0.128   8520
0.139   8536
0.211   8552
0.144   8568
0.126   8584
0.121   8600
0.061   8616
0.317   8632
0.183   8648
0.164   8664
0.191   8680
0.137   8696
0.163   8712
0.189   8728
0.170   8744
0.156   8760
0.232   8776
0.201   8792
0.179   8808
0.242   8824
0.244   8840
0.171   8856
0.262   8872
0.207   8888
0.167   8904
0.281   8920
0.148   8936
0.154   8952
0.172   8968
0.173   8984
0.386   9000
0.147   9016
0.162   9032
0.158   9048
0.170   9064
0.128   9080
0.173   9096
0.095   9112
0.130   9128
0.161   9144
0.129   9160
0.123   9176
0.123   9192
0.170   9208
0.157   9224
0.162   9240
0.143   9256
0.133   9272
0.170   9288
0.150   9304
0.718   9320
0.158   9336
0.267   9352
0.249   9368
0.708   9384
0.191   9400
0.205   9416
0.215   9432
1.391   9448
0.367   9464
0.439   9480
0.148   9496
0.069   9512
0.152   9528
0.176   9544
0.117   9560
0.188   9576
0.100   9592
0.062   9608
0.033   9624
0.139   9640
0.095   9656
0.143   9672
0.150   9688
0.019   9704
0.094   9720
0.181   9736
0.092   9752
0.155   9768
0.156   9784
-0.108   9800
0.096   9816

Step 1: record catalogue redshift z 1.209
